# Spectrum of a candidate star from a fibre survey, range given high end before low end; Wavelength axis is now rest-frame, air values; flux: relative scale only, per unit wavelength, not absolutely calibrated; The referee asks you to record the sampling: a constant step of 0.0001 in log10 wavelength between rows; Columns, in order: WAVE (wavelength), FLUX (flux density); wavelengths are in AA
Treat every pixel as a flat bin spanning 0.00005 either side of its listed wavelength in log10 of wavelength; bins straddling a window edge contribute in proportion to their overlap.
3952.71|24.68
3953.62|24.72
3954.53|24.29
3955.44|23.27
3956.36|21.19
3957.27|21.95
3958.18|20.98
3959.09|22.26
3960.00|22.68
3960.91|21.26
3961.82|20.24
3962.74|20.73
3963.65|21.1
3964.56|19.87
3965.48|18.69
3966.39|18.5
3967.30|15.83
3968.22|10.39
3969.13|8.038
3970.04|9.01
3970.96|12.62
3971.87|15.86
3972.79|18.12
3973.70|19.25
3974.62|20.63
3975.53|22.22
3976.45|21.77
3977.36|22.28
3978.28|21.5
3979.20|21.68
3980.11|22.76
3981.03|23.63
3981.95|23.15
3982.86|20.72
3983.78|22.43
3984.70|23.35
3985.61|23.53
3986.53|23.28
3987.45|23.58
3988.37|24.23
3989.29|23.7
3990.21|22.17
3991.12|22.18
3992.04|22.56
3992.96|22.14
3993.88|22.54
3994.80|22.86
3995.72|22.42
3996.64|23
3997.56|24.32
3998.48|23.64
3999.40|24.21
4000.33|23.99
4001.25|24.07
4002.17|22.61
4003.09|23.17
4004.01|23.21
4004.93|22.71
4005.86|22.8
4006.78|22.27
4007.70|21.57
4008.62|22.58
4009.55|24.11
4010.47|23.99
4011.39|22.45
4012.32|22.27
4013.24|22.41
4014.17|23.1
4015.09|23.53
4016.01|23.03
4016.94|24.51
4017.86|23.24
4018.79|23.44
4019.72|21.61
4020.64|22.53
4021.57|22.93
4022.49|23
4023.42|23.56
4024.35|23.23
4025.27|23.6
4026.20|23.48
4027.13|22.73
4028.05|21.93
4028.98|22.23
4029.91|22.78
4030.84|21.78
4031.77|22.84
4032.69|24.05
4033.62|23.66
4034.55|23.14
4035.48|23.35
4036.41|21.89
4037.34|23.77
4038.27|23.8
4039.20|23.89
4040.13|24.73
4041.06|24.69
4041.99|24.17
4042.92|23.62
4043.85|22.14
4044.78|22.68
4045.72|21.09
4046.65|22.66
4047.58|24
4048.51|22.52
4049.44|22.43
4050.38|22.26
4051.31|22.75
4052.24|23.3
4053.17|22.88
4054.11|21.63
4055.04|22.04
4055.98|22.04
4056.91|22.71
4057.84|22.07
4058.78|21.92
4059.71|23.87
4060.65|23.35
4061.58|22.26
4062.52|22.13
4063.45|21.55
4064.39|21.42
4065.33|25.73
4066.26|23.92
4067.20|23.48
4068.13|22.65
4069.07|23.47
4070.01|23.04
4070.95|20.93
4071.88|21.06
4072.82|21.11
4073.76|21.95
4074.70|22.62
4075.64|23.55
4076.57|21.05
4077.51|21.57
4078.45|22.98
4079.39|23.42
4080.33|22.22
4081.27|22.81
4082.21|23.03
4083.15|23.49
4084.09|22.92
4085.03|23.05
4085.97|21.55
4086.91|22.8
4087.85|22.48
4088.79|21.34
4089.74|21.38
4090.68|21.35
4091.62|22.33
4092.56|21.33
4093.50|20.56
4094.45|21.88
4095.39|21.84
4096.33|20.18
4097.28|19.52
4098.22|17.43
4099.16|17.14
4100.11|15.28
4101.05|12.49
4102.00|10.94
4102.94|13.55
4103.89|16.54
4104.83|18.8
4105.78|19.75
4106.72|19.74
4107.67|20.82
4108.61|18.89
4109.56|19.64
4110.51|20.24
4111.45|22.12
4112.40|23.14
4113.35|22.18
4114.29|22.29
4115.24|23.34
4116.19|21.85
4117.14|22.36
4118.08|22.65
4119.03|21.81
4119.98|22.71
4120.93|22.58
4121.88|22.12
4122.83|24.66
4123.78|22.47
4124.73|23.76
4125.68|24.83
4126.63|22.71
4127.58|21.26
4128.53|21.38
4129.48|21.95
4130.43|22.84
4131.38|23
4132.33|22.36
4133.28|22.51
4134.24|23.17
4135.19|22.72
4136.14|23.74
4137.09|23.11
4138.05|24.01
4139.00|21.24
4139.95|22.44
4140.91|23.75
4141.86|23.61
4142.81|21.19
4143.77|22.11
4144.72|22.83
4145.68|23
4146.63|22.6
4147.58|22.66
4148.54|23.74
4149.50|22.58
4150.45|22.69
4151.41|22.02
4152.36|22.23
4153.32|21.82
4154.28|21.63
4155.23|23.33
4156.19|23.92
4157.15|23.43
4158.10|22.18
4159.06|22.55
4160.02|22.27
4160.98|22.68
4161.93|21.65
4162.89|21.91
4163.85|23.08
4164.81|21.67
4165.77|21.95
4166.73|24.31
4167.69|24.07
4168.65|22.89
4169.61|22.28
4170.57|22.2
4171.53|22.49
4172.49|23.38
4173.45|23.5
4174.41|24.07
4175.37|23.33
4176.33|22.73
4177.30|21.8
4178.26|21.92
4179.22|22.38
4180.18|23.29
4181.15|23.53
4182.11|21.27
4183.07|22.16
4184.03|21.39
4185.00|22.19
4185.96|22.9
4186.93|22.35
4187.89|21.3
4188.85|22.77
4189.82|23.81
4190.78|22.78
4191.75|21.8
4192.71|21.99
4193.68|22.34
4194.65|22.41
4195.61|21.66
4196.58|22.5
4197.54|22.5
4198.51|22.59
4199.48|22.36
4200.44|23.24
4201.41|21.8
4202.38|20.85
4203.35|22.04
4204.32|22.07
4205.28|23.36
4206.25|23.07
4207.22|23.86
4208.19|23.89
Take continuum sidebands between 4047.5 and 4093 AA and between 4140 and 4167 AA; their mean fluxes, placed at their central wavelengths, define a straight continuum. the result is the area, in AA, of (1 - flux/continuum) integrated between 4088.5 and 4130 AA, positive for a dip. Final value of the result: 3.6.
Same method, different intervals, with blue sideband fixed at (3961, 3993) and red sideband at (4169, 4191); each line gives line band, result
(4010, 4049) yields -4.5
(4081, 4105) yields 1.9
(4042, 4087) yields -3.1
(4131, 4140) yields -0.3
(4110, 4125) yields -0.5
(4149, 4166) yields -0.1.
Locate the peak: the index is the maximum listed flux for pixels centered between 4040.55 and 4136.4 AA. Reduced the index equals 25.73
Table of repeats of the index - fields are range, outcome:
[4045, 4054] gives 24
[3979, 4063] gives 24.73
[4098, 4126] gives 24.83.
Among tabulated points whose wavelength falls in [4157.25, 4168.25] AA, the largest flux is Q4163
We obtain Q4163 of 24.31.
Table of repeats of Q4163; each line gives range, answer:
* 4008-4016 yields 24.11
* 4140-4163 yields 23.92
